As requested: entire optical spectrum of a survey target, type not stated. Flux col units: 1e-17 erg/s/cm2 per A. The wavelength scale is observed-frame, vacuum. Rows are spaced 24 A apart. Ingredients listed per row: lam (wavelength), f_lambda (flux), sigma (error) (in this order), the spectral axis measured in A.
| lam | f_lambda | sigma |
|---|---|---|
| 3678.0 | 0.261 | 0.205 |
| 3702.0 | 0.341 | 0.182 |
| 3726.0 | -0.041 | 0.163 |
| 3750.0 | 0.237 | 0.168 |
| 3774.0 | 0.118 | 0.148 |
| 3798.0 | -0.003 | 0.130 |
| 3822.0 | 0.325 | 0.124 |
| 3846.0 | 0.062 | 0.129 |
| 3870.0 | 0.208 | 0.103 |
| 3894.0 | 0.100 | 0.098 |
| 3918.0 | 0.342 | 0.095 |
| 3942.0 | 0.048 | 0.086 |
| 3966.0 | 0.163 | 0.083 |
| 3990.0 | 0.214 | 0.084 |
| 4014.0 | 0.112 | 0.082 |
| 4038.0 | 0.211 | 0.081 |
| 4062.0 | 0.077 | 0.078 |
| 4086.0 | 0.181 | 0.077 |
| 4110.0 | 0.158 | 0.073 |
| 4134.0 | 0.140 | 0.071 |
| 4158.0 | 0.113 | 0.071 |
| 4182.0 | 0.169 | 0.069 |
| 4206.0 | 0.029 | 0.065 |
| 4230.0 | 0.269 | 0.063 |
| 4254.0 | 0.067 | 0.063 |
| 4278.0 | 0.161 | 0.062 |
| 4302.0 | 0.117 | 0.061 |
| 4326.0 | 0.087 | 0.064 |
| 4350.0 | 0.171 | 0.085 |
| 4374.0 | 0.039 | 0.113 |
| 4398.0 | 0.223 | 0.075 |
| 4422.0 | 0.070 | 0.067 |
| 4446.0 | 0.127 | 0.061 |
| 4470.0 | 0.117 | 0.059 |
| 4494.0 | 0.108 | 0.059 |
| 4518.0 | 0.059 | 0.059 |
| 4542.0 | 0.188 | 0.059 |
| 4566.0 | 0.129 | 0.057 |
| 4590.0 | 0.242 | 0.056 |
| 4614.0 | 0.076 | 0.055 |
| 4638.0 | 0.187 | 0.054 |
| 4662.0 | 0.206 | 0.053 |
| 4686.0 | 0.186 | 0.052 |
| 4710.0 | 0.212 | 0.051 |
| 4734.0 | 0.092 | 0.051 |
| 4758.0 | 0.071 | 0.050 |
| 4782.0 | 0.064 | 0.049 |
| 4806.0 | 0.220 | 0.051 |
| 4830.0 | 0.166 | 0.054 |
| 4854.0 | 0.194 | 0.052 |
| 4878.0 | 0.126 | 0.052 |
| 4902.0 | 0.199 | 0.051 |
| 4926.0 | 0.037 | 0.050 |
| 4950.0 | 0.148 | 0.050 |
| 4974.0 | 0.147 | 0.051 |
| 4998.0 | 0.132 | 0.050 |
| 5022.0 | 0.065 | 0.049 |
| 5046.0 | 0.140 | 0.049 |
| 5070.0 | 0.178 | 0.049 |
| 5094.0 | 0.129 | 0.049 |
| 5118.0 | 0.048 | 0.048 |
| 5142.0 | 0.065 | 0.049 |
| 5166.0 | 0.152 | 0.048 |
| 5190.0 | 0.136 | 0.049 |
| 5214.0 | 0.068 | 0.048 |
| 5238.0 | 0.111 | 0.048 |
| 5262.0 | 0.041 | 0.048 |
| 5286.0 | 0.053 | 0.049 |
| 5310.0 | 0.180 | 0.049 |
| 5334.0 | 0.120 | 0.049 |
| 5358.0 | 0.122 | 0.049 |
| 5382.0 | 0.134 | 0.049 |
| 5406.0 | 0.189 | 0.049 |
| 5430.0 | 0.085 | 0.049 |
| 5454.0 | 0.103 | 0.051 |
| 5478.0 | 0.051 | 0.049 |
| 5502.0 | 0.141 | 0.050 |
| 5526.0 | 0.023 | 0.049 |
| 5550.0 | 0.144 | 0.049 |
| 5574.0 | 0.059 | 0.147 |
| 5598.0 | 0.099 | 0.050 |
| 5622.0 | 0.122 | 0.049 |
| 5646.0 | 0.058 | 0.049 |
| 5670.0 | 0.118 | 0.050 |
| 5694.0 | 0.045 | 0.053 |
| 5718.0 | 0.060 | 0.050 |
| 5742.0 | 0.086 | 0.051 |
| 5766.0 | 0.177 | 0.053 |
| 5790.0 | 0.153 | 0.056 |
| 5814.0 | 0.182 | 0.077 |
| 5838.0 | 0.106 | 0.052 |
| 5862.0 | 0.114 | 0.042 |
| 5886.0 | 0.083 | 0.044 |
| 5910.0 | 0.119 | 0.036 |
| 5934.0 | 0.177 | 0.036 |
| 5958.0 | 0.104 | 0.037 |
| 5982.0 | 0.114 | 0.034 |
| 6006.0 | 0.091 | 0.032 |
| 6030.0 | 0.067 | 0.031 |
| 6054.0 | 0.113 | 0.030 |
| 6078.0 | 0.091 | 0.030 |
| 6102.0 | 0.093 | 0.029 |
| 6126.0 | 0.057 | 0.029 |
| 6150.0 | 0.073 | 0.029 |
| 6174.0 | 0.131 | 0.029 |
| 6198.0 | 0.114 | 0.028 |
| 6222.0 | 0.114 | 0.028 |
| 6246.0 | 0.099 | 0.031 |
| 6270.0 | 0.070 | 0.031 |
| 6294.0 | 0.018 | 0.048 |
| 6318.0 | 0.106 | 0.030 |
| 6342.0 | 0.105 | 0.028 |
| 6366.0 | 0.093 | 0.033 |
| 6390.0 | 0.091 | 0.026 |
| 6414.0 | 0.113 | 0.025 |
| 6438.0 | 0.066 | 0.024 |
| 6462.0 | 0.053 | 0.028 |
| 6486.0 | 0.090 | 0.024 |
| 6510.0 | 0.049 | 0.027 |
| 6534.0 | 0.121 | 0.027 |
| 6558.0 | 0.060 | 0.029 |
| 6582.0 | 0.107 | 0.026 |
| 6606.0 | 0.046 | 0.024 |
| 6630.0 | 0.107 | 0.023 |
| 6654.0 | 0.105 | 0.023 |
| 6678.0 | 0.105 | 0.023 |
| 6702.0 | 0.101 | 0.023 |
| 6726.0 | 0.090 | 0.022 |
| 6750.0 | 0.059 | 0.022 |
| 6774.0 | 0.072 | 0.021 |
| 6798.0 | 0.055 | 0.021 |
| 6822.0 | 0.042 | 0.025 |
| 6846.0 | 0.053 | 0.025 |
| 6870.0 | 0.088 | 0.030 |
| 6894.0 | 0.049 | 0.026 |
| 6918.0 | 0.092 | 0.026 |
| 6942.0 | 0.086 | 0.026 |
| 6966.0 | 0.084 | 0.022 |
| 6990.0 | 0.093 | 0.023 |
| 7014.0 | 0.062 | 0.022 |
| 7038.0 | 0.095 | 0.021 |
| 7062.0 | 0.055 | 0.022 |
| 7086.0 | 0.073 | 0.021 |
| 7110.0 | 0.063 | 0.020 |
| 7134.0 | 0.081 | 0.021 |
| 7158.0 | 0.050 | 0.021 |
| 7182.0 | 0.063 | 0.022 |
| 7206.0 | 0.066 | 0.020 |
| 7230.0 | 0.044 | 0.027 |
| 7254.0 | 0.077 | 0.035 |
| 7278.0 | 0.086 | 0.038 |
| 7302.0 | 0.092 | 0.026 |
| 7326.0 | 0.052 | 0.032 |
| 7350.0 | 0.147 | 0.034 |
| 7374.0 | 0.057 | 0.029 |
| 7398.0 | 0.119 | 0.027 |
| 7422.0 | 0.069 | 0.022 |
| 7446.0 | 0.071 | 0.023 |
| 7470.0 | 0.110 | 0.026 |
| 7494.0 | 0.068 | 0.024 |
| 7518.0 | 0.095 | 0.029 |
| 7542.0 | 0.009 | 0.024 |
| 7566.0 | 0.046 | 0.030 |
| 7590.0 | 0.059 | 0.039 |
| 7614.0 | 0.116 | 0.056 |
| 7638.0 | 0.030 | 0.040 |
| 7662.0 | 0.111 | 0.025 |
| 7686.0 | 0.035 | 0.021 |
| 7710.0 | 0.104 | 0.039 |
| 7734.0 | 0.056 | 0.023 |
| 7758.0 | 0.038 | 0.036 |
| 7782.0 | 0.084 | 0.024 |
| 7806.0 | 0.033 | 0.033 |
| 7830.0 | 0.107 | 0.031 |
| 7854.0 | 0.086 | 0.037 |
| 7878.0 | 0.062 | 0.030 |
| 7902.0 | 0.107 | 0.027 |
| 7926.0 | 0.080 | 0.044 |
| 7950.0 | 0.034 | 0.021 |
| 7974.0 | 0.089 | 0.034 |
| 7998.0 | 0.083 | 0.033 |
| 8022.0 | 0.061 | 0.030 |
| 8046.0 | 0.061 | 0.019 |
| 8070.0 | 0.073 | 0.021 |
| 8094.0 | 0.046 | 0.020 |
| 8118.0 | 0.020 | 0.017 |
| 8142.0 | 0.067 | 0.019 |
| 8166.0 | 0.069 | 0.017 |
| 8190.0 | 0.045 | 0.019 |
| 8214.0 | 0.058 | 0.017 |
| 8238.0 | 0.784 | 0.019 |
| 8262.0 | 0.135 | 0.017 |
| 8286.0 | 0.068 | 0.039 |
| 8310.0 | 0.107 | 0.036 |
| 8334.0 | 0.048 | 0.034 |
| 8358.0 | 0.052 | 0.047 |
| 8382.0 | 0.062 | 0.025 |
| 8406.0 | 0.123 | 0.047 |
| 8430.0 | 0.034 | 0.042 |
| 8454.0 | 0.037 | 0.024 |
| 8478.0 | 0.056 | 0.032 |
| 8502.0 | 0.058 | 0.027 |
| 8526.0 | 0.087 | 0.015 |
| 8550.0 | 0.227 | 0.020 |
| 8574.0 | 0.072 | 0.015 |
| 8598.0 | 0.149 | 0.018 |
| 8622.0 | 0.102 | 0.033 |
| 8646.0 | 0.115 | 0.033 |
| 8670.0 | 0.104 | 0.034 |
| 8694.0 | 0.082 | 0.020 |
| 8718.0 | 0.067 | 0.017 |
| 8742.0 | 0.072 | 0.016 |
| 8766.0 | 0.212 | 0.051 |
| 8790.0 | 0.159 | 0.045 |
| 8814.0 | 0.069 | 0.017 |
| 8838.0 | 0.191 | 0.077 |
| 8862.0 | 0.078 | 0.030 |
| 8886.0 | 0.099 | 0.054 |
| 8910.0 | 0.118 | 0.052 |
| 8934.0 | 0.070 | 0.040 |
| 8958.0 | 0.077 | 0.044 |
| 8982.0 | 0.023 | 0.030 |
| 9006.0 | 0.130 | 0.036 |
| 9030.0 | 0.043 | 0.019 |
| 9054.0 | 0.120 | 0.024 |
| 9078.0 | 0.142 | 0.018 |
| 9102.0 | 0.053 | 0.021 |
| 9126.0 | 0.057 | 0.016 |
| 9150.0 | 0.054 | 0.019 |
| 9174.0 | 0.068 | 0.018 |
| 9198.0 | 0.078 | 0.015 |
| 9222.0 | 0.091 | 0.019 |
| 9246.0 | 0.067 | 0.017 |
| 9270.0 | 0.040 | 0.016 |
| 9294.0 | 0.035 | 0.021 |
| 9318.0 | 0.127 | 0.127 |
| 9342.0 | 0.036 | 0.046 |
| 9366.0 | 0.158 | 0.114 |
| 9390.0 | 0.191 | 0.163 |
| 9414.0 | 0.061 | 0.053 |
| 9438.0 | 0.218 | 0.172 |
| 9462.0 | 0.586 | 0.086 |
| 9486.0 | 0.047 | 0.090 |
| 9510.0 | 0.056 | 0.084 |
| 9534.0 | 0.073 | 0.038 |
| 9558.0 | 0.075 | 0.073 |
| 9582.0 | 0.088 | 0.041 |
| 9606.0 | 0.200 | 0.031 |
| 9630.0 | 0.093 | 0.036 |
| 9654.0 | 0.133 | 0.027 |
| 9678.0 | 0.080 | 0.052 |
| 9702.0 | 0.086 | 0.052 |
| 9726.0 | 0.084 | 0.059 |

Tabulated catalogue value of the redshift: 1.211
